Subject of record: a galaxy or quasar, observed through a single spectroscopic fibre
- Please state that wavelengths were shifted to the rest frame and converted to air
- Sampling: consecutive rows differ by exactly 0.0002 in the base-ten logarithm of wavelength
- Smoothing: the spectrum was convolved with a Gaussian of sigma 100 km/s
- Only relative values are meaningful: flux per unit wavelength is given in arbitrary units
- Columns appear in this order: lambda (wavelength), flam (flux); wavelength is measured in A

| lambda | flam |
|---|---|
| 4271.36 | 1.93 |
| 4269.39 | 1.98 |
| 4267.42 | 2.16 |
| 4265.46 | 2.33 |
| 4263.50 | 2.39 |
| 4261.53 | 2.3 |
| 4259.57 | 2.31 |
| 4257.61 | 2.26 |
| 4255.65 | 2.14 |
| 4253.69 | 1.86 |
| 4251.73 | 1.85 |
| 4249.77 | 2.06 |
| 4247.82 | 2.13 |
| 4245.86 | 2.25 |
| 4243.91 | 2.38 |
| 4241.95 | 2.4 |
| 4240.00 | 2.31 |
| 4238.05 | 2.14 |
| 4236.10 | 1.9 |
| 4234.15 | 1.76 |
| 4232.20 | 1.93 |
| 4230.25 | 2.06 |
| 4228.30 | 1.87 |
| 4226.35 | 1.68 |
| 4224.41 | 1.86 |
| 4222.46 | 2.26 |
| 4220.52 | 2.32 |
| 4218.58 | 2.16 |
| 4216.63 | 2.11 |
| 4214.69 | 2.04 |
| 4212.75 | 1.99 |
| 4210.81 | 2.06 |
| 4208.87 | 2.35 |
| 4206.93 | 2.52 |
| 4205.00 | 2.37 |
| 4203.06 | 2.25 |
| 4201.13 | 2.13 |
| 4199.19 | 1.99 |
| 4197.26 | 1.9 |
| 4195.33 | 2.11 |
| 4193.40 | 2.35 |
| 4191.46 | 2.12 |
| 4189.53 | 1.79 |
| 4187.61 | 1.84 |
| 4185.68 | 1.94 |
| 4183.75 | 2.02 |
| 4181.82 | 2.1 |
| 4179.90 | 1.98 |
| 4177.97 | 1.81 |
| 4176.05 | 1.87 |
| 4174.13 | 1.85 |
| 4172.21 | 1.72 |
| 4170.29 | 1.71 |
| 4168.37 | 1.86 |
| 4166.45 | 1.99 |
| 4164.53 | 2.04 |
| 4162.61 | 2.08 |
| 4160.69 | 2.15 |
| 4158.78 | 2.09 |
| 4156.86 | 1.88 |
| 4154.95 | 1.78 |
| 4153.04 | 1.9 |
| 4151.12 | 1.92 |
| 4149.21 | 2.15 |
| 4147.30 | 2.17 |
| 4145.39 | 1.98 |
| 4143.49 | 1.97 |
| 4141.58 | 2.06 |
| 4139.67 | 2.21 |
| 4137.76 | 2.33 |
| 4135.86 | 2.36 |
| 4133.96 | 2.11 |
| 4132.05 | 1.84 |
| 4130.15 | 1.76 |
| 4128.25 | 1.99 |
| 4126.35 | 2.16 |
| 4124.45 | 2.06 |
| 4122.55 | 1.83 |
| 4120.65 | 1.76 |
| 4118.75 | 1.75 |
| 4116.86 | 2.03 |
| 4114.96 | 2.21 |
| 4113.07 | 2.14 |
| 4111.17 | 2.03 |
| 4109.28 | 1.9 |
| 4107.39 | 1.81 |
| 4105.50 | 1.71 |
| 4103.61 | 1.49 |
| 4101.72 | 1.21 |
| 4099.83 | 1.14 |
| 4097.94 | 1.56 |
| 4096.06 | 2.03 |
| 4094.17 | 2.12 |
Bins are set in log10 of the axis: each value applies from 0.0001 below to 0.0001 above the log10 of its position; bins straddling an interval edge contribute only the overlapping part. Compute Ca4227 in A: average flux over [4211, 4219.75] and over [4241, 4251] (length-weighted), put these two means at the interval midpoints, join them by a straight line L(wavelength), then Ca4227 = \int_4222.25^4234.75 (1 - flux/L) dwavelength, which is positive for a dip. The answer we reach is 1.4 A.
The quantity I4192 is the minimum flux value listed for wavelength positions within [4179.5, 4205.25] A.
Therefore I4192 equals 1.79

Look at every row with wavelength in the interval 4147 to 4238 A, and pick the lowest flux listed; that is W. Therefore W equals 1.68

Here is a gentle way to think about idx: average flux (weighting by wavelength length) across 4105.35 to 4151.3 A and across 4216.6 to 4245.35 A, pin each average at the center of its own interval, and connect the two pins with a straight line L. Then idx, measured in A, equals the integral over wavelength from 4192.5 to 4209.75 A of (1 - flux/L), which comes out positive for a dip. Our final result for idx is -1.32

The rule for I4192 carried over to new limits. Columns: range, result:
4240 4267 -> 1.85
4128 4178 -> 1.71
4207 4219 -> 1.99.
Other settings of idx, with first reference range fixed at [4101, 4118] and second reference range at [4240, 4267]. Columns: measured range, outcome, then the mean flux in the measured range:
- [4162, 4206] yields 0.9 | 1.99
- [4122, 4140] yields -1.6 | 2.07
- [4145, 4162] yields -0.4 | 2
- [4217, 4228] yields 0.4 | 2.05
